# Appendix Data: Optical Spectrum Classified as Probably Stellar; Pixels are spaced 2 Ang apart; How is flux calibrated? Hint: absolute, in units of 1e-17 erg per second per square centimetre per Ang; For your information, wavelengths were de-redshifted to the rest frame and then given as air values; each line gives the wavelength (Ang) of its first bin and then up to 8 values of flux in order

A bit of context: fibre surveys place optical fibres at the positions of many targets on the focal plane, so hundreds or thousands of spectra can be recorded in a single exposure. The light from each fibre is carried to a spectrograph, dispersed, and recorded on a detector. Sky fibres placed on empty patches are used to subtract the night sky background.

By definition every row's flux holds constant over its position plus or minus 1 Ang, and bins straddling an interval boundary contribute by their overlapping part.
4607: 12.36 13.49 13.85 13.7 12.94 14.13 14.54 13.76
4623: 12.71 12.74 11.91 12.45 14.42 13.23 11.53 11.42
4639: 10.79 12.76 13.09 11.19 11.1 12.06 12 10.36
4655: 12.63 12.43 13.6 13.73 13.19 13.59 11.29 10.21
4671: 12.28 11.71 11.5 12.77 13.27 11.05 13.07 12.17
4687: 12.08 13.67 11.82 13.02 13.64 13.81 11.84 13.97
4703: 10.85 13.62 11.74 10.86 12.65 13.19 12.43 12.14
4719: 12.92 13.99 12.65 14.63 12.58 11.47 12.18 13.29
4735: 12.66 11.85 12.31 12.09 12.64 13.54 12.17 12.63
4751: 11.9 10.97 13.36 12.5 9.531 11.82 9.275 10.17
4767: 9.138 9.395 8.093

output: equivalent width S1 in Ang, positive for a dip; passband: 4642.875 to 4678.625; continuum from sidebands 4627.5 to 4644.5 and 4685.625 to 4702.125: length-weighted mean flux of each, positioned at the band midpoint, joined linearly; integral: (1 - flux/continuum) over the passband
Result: 1.4 Ang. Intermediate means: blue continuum 12.4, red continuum 12.9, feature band 12.1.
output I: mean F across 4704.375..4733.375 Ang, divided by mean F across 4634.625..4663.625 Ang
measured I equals 1.04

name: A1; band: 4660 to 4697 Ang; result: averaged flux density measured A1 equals 12.5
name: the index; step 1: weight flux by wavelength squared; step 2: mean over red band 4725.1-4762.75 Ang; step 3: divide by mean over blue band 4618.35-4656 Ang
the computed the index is 1.03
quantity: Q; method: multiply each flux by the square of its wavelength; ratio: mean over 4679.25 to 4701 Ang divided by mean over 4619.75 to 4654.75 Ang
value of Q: 1.1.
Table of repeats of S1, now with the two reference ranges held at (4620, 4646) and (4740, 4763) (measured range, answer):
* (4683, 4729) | -2.1 Ang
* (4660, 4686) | 0.0 Ang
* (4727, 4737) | -0.3 Ang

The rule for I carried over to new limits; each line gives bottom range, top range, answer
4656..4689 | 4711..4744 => 1.02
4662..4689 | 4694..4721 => 1.03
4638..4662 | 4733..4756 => 1.02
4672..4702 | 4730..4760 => 0.97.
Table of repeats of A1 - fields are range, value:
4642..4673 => 12.2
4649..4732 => 12.5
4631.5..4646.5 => 12.1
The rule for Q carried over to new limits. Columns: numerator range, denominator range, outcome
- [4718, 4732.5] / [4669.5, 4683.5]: 1.09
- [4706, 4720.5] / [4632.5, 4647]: 1.07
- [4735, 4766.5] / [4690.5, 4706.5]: 0.94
